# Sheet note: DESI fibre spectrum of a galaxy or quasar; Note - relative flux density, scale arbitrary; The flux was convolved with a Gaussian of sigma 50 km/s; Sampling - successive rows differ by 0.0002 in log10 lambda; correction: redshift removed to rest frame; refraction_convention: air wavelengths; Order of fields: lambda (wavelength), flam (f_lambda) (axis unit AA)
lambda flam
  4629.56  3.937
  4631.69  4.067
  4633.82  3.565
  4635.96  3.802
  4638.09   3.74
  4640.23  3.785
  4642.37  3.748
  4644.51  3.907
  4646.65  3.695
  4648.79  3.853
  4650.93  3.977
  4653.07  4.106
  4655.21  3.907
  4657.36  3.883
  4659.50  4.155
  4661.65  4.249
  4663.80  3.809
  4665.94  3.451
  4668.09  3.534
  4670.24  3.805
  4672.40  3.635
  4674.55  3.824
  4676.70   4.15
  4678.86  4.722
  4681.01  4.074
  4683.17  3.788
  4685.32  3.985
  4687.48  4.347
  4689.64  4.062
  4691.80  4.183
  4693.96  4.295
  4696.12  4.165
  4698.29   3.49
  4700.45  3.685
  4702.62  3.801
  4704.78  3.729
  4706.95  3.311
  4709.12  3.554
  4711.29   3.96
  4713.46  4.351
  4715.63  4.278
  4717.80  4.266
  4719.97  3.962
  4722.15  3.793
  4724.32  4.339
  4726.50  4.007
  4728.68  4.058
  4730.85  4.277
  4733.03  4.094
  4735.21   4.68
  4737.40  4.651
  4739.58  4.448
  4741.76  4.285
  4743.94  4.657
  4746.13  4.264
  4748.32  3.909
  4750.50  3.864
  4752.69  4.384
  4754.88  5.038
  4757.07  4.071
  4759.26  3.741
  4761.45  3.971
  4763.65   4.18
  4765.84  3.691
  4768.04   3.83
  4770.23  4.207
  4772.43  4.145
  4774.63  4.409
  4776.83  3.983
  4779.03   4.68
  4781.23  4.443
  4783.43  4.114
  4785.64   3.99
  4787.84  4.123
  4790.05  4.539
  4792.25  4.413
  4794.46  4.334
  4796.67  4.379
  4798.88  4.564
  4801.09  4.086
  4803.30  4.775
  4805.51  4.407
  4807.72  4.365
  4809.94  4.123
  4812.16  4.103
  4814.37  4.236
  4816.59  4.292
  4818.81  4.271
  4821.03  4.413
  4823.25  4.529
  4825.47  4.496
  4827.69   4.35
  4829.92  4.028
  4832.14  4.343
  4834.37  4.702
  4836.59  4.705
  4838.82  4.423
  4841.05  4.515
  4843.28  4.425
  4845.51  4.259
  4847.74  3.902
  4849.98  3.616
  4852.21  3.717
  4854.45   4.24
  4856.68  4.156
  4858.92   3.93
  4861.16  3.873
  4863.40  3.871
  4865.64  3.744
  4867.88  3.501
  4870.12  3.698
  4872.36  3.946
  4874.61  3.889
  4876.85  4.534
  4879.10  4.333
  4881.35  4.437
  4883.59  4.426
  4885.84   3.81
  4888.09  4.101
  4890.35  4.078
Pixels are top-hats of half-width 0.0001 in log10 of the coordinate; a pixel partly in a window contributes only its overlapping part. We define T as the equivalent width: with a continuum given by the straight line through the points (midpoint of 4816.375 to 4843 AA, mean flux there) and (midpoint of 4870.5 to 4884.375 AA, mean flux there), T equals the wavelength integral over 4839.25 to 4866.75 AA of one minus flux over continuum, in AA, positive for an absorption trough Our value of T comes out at 1.9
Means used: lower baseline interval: 4.43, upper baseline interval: 4.23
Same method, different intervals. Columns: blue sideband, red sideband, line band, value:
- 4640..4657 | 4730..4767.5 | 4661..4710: 1.4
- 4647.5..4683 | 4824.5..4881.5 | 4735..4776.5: -1.9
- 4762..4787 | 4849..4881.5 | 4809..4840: -2.5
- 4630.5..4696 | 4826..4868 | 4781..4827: -2.7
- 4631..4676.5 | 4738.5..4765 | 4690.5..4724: 1.0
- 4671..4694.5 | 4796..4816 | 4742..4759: -0.2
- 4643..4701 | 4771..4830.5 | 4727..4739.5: -0.7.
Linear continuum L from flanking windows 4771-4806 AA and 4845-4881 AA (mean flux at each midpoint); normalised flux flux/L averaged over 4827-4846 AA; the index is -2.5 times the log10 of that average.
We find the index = -0.09 mag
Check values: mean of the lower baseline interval 4.33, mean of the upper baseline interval 3.96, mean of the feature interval 4.42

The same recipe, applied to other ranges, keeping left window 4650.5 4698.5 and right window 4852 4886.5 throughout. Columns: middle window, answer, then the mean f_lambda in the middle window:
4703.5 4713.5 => 0.077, 3.72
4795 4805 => -0.112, 4.44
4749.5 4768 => -0.026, 4.1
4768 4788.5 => -0.055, 4.21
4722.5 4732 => -0.039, 4.14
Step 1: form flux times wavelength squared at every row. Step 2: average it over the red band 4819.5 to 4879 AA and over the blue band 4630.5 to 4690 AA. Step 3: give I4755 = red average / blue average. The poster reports 1.15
